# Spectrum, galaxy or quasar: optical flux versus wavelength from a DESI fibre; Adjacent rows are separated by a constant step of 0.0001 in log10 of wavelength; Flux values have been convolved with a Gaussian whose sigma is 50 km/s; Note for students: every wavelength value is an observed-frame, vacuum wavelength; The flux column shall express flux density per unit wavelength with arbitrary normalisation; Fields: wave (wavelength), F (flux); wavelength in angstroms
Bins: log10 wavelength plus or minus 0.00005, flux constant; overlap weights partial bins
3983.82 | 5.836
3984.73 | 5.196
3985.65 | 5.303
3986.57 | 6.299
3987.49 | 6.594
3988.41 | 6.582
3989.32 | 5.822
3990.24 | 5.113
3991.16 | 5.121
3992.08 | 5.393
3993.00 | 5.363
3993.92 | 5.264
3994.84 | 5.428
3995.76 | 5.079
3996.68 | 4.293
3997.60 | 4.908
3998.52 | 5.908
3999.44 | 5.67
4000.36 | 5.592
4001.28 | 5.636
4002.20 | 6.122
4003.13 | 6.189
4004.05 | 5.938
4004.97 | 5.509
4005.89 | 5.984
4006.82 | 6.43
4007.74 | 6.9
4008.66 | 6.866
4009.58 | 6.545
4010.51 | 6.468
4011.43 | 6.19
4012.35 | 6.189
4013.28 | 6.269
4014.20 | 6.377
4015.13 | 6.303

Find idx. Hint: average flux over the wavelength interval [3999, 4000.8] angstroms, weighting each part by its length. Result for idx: 5.63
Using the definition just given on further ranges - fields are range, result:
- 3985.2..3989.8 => 6.12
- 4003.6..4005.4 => 5.73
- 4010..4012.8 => 6.29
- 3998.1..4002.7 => 5.78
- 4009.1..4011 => 6.51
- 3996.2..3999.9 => 5.2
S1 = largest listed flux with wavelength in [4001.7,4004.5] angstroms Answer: 6.189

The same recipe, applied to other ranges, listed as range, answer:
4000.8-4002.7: 6.122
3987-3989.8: 6.594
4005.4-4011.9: 6.9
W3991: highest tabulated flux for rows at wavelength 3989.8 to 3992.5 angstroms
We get 5.393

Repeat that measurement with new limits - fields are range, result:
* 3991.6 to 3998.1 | 5.428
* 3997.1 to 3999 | 5.908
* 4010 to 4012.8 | 6.468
